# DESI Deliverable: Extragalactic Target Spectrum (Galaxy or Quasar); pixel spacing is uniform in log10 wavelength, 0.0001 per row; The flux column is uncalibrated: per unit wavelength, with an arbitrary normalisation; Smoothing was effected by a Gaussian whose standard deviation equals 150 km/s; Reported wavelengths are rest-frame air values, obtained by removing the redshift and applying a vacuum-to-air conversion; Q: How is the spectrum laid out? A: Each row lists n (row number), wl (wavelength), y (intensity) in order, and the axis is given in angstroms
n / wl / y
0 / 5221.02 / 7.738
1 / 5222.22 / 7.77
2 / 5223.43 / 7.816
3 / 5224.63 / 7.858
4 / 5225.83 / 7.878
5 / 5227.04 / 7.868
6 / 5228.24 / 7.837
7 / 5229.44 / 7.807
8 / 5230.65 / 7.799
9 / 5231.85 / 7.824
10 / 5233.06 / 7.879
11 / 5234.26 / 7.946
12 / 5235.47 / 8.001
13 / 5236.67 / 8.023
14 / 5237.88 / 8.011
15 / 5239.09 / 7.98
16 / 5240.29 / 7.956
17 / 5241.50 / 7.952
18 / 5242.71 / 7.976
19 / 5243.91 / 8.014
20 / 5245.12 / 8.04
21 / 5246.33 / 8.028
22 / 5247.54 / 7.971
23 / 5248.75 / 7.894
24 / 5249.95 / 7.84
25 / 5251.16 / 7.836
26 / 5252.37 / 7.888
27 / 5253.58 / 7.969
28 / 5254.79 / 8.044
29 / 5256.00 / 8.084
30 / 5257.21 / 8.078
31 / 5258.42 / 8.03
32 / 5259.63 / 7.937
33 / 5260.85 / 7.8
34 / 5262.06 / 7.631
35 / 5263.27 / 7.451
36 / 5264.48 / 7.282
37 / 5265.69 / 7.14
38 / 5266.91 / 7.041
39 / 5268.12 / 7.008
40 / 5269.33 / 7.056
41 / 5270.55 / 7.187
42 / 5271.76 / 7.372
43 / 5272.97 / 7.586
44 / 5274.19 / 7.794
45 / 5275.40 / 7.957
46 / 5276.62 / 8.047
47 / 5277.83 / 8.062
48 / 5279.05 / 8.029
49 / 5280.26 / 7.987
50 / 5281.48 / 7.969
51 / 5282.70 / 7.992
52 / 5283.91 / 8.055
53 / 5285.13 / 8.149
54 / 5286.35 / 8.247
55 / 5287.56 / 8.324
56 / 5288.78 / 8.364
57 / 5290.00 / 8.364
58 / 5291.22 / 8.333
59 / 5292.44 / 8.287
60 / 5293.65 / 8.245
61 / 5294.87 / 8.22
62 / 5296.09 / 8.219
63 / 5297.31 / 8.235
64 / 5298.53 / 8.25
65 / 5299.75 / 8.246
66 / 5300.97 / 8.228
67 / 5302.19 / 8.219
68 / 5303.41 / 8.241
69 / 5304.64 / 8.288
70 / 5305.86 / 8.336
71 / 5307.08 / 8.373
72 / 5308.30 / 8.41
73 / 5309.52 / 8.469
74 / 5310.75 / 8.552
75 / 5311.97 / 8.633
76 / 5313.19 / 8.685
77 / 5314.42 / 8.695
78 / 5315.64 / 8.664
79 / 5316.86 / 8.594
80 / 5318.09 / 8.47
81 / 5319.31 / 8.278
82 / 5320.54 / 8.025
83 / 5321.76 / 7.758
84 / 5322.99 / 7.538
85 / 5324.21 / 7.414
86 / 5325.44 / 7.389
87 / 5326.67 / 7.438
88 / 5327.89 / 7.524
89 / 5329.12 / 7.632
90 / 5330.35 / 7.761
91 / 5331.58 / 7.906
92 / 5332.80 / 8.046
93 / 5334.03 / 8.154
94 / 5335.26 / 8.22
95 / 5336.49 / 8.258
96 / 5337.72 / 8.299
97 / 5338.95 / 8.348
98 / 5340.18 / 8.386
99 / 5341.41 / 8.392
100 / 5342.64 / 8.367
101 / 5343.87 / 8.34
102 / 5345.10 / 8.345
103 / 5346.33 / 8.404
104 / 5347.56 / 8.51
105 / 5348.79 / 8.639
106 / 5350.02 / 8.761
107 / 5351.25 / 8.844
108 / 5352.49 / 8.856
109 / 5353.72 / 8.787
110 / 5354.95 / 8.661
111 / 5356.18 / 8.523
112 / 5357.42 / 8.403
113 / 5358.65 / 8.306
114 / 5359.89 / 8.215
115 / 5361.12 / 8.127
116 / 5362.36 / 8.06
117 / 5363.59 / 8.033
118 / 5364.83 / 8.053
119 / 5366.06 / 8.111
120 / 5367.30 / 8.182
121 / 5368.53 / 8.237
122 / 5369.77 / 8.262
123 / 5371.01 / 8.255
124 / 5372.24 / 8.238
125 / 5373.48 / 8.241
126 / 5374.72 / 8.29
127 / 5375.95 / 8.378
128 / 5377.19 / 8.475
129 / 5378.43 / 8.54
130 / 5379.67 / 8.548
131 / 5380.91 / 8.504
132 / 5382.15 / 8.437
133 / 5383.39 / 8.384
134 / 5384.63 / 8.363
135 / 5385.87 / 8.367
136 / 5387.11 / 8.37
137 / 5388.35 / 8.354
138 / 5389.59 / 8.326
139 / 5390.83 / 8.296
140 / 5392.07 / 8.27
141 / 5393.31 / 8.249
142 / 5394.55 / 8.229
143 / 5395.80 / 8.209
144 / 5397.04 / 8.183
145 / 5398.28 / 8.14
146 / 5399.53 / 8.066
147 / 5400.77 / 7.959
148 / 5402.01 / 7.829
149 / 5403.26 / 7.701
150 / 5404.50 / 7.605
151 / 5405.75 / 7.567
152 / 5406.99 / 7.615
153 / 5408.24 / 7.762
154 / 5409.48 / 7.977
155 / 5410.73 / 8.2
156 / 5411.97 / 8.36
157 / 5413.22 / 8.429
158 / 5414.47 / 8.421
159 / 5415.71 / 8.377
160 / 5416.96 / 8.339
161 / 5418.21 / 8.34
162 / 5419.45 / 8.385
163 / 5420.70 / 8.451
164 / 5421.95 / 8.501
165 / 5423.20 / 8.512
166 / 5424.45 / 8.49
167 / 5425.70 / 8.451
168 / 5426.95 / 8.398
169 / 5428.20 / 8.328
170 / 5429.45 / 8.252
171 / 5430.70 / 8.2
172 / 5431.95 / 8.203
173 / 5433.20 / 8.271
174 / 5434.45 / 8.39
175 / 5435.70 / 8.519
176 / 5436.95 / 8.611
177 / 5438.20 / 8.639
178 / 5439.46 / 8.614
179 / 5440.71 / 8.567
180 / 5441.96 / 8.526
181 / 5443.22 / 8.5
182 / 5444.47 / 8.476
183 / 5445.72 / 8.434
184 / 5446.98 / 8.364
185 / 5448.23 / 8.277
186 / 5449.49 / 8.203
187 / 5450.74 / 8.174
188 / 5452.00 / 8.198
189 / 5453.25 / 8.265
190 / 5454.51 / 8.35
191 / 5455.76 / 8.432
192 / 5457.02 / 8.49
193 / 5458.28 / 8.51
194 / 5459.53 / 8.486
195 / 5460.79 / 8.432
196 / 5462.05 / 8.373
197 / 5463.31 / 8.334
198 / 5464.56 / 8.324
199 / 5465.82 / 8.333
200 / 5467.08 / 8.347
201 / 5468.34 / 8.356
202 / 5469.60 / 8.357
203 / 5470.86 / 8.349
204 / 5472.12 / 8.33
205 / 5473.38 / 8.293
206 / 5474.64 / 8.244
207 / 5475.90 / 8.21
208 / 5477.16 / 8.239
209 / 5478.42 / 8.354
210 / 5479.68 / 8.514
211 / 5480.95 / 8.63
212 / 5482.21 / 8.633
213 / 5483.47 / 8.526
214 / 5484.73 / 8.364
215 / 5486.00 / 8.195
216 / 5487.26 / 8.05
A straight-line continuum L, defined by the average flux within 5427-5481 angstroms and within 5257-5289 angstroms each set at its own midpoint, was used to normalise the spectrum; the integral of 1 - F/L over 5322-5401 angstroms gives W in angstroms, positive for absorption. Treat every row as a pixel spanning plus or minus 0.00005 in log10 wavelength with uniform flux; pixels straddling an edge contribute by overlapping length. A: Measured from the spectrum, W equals -1.8 angstroms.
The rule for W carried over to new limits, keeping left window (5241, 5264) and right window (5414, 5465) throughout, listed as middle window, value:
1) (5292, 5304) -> -0.31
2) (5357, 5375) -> 0.03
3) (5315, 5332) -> 0.45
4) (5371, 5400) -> -0.22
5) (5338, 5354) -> -0.72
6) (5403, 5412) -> 0.54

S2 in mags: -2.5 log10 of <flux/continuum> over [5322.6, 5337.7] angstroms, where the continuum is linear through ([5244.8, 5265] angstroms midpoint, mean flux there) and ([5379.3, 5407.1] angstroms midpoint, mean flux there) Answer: 0.03 mag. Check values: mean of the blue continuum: 7.87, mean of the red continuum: 8.16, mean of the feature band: 7.8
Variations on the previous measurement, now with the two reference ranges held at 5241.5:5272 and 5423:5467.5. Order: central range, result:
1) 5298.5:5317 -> -0.07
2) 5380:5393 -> -0.02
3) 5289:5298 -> -0.06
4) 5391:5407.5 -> 0.03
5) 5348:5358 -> -0.08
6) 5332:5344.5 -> -0.04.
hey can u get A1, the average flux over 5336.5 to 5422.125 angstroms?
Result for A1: 8.29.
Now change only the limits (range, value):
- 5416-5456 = 8.4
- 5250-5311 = 7.97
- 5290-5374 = 8.26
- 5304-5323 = 8.38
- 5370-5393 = 8.37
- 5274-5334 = 8.14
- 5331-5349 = 8.3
